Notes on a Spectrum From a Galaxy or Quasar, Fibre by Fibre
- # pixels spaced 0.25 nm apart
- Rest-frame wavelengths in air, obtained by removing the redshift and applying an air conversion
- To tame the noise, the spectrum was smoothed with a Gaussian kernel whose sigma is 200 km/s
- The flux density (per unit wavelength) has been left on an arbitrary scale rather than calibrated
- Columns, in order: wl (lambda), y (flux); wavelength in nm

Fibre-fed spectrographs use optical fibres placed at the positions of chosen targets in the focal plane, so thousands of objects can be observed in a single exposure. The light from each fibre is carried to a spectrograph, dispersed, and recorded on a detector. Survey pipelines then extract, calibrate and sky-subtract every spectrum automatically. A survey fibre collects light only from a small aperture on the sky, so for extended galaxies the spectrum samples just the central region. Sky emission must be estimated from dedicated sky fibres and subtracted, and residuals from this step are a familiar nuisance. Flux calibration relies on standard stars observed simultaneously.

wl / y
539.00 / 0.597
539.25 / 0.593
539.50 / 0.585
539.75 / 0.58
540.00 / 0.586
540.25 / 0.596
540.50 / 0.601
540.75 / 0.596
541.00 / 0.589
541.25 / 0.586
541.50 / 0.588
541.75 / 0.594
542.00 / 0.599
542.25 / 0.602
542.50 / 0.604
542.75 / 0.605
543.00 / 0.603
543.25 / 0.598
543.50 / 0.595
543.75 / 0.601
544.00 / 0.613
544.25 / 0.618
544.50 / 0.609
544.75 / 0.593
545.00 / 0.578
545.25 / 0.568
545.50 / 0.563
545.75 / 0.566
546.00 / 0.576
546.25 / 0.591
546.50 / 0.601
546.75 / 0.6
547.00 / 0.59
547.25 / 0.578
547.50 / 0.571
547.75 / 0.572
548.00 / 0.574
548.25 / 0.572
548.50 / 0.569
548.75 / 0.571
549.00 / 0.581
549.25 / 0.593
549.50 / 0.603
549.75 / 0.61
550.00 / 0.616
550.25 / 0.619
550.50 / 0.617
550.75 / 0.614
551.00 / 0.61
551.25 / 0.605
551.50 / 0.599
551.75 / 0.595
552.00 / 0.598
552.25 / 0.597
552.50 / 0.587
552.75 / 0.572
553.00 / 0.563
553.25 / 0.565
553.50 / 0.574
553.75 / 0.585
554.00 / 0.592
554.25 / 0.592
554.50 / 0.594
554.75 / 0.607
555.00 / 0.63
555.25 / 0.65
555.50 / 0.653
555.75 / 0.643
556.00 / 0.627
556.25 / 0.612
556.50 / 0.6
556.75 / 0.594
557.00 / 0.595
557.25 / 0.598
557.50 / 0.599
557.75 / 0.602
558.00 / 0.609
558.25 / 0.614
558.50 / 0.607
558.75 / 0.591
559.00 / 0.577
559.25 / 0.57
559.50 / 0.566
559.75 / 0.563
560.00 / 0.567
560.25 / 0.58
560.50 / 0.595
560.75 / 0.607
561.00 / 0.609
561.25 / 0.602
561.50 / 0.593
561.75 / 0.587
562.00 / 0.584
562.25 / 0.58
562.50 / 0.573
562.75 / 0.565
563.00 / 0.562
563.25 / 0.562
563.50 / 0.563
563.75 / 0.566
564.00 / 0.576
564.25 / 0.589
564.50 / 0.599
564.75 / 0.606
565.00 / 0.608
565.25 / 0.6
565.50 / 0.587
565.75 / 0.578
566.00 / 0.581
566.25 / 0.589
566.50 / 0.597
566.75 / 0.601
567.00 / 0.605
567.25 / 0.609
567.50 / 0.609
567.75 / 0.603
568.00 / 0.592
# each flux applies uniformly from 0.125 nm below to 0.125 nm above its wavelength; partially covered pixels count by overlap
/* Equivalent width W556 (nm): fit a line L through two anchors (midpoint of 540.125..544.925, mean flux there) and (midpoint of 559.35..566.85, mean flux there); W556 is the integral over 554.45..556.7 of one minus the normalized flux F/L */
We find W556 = -0.13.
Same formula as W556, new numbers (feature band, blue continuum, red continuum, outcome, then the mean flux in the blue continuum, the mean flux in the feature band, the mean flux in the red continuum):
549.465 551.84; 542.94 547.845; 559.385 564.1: -0.095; 0.589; 0.609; 0.579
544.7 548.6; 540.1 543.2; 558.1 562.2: 0.104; 0.597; 0.579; 0.588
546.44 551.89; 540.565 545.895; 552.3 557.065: 0.040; 0.594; 0.594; 0.602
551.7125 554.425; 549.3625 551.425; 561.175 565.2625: 0.098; 0.611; 0.583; 0.583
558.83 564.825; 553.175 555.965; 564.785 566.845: 0.180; 0.609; 0.581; 0.593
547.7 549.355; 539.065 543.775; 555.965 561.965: 0.051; 0.595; 0.576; 0.594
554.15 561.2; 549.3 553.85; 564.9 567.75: -0.064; 0.596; 0.602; 0.597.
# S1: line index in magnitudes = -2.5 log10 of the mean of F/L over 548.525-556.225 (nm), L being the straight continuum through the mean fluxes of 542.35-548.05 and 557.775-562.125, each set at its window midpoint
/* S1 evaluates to -0.02 mag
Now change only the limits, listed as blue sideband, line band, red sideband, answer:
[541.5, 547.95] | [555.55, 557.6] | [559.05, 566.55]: -0.044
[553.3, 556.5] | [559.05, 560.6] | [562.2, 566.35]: 0.042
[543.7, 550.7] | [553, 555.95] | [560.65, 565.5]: -0.033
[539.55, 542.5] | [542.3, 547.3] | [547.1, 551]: -0.001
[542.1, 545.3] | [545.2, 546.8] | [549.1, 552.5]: 0.039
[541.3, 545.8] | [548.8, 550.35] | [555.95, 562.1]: -0.014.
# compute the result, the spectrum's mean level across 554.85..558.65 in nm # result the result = 0.615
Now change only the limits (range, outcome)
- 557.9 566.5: 0.586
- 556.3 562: 0.592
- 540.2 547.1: 0.594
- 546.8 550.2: 0.586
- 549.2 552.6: 0.605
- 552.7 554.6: 0.58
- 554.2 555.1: 0.606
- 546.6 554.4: 0.59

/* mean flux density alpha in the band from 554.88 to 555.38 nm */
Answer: 0.64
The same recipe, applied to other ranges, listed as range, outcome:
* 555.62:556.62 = 0.621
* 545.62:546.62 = 0.583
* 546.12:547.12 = 0.595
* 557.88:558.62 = 0.61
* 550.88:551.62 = 0.605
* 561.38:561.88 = 0.59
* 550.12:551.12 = 0.615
